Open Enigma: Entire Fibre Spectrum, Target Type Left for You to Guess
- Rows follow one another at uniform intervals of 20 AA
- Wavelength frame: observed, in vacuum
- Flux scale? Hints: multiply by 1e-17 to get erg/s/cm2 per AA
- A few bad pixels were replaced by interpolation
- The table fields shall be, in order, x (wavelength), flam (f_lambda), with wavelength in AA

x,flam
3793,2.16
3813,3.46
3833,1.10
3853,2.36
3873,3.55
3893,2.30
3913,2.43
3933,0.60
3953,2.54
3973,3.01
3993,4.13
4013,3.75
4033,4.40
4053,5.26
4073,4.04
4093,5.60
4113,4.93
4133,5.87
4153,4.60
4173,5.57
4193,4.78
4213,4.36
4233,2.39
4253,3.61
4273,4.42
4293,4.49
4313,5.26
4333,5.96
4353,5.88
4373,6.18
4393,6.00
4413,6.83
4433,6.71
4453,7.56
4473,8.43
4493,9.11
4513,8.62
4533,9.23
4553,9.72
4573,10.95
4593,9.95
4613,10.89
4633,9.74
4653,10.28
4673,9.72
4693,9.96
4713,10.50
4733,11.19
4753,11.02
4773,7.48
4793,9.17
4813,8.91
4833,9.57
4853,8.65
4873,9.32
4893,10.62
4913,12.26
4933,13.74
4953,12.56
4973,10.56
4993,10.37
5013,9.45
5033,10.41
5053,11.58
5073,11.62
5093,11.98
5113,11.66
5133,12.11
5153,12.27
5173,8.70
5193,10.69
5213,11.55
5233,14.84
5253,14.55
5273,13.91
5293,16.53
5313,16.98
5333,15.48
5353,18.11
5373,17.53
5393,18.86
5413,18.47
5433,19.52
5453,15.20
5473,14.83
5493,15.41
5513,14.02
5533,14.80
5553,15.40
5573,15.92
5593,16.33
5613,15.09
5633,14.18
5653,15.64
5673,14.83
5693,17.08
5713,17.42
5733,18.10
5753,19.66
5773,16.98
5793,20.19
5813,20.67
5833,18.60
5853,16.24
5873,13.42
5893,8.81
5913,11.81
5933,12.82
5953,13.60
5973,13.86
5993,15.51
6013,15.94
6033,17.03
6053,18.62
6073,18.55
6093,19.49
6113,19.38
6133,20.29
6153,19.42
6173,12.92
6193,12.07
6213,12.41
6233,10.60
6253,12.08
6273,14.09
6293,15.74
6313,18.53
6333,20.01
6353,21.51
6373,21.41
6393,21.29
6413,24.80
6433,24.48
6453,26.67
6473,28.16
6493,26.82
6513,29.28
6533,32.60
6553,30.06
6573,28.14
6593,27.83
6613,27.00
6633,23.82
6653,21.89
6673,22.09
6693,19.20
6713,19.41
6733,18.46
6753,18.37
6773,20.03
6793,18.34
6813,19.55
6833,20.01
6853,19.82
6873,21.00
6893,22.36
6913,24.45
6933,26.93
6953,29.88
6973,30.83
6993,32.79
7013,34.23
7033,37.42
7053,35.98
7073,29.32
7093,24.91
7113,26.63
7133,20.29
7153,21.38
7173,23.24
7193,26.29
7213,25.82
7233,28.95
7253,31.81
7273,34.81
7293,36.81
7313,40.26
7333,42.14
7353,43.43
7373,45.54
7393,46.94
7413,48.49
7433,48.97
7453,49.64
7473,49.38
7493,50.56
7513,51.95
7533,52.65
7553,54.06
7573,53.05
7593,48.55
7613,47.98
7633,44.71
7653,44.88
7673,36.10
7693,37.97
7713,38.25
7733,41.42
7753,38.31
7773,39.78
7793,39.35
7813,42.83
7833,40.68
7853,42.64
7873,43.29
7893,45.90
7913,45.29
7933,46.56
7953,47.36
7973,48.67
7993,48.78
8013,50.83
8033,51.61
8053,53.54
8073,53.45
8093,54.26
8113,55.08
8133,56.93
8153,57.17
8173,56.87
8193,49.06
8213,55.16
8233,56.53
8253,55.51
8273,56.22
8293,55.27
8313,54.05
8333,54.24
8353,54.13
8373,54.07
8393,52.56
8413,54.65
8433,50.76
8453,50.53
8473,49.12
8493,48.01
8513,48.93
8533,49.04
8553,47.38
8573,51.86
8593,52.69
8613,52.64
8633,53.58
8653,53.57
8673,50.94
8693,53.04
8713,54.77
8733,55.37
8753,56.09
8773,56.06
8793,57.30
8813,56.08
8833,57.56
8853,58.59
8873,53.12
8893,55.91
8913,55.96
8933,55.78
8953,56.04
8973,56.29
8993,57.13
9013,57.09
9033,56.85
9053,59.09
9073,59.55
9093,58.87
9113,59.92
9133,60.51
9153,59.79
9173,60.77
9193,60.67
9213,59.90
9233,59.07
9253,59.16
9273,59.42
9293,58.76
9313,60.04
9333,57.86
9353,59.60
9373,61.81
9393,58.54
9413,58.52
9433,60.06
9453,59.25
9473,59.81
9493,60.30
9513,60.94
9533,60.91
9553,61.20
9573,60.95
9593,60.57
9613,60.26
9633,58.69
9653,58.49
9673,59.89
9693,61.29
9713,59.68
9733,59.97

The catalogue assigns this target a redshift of 0.00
